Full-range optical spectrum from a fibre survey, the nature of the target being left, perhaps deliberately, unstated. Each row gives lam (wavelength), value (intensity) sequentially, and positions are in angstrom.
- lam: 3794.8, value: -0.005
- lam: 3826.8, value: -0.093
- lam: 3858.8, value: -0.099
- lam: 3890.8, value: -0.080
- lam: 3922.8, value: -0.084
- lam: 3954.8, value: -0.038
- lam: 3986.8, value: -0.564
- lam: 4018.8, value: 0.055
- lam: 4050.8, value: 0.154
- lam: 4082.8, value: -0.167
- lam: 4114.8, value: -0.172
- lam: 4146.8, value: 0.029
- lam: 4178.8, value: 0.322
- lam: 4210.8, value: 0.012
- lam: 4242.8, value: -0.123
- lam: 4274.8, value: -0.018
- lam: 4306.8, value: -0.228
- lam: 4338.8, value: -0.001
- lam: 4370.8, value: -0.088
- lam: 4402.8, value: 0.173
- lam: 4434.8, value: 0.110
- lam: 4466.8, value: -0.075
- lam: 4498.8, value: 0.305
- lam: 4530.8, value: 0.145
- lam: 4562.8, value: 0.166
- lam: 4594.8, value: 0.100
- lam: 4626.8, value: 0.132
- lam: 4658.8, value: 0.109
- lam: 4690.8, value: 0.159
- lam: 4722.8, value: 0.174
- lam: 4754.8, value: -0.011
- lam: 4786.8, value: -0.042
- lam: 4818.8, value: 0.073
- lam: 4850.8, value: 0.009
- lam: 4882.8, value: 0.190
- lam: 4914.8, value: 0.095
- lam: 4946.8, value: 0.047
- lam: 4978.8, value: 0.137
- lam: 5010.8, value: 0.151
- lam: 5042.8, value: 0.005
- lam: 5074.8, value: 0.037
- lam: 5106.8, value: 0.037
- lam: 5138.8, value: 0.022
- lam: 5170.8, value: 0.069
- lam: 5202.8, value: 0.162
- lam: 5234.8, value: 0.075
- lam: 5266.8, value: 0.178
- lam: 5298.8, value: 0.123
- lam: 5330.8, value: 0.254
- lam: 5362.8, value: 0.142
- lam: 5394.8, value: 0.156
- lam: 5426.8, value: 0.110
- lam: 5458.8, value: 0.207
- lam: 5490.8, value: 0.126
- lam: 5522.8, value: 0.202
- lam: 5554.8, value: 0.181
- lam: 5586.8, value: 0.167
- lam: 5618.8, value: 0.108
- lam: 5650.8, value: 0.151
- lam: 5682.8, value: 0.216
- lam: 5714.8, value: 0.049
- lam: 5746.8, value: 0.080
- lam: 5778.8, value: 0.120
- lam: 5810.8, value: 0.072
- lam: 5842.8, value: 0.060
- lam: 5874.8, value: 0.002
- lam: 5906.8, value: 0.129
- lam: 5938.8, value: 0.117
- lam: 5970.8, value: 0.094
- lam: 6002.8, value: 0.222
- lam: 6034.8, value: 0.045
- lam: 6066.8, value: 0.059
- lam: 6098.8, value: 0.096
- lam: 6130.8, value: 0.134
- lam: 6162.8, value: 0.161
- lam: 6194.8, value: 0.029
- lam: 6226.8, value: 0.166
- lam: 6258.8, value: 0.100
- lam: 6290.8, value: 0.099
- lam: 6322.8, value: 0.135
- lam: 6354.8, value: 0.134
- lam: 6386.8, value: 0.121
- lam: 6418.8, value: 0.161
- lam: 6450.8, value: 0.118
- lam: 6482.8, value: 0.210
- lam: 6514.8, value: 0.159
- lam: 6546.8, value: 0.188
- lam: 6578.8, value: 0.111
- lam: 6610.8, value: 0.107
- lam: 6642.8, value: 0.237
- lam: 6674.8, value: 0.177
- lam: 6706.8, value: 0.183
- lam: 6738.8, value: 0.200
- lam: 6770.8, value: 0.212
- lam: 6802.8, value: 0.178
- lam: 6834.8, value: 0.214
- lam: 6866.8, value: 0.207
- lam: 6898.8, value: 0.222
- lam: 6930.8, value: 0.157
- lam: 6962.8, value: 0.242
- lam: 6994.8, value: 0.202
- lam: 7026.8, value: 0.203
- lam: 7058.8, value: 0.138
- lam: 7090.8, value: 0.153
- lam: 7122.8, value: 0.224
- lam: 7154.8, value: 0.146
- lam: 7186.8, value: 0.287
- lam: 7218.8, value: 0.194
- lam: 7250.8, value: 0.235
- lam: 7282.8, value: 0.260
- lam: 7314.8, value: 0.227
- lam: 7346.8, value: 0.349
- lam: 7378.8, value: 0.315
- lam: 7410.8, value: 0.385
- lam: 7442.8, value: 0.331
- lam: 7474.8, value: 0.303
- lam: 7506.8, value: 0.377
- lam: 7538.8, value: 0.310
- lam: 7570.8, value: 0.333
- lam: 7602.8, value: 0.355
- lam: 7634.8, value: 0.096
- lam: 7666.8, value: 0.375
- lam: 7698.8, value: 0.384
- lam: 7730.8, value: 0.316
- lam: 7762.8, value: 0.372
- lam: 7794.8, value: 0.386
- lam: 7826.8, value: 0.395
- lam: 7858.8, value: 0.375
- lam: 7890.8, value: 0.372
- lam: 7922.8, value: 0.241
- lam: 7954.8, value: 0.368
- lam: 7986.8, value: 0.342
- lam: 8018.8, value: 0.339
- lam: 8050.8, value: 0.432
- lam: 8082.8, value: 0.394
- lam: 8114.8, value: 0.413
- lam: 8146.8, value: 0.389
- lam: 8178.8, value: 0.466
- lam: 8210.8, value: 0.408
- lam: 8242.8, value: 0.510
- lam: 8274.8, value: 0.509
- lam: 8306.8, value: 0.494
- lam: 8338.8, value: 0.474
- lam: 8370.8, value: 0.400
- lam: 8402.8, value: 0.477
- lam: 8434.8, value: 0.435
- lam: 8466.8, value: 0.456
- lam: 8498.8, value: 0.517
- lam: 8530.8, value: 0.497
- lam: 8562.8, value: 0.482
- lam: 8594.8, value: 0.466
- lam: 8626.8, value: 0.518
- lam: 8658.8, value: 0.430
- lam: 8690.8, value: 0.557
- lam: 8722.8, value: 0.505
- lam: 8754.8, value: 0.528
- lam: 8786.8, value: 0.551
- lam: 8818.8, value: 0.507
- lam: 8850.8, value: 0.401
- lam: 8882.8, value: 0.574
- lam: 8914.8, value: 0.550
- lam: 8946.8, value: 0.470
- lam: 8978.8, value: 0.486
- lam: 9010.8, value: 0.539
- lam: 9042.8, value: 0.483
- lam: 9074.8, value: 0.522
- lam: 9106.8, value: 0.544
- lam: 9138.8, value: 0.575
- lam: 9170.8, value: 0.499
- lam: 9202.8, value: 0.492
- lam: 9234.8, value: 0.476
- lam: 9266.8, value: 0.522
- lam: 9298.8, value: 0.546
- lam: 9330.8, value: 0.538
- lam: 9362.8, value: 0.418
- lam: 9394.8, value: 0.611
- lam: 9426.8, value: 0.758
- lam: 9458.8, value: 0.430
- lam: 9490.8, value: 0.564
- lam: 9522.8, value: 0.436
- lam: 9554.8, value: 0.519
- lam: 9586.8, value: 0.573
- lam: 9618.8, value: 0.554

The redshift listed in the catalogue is 0.839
